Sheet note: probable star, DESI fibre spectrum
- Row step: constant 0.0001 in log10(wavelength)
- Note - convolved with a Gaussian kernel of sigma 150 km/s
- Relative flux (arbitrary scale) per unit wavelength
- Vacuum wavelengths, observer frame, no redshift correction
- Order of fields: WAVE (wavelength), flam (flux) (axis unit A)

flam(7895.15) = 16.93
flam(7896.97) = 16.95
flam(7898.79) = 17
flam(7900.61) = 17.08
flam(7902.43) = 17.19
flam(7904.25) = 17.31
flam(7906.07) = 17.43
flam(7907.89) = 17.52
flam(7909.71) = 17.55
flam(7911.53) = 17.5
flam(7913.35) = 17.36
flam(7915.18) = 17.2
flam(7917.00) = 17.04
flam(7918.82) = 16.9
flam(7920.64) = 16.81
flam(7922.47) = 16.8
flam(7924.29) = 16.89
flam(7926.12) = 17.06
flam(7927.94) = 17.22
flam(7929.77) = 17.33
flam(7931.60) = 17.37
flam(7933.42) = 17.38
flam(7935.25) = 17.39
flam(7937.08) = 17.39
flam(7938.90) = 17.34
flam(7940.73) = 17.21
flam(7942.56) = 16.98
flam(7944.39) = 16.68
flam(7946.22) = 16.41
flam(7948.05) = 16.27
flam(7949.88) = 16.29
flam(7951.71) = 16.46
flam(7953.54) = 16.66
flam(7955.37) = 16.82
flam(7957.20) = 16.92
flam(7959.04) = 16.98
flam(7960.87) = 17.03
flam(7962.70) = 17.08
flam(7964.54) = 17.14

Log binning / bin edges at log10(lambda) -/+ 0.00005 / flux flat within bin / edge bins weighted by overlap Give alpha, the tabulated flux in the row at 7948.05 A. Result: 16.27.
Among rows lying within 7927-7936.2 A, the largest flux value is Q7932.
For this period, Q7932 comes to 17.39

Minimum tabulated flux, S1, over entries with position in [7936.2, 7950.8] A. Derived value 16.27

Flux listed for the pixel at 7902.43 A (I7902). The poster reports 17.19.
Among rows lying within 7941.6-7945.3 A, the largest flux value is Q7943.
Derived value 16.98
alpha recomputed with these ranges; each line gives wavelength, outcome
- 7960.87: 17.03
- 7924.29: 16.89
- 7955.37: 16.82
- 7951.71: 16.46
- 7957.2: 16.92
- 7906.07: 17.43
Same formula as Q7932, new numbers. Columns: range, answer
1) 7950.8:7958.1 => 16.92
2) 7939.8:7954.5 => 17.21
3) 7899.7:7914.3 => 17.55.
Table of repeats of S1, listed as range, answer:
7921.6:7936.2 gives 16.8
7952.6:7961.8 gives 16.66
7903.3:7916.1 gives 17.2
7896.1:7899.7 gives 16.95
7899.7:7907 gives 17.08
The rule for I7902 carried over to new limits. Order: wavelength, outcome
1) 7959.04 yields 16.98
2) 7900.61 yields 17.08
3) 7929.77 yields 17.33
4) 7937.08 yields 17.39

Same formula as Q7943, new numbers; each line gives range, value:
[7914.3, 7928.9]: 17.22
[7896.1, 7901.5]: 17.08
